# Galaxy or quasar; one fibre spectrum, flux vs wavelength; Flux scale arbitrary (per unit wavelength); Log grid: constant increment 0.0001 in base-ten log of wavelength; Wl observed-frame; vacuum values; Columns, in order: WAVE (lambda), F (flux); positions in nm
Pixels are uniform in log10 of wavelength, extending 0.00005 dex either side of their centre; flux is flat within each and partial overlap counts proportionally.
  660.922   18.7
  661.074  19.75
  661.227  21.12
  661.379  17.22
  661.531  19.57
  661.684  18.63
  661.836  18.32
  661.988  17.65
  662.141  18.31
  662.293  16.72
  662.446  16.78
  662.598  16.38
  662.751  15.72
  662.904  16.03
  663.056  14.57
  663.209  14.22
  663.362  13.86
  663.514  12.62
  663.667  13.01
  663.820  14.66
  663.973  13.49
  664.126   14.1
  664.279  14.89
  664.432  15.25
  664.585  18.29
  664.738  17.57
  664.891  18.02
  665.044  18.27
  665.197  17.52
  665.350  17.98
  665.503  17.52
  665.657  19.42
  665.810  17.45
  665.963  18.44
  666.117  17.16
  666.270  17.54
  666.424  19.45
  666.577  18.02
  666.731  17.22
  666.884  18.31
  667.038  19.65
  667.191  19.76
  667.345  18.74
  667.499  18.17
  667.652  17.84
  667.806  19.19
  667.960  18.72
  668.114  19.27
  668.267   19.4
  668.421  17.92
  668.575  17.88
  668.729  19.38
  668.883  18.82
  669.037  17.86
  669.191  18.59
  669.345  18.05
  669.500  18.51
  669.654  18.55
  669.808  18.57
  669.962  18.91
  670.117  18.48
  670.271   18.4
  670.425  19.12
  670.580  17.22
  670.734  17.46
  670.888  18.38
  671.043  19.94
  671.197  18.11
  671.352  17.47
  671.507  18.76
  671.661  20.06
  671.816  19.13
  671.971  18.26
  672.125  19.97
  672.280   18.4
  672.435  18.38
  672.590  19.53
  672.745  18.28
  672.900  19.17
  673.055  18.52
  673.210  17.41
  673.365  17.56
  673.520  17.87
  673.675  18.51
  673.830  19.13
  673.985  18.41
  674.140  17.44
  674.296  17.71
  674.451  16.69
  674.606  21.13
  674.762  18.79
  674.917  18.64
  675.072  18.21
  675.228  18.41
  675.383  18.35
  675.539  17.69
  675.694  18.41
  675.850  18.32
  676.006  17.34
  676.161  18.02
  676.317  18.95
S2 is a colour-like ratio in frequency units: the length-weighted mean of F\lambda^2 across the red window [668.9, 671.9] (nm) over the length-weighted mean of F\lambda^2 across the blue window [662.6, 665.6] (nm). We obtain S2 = 1.2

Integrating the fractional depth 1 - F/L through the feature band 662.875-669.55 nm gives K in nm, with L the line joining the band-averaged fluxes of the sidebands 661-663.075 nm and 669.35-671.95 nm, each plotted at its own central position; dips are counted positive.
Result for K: 0.29 nm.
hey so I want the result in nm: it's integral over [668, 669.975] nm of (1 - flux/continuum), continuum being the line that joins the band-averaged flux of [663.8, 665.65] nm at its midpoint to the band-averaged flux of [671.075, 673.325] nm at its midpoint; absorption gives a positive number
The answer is -0.088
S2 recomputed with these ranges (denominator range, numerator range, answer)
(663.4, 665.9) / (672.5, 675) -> 1.17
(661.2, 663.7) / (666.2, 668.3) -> 1.15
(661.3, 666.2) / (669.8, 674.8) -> 1.15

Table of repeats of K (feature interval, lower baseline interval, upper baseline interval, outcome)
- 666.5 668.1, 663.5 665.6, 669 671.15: -0.12 nm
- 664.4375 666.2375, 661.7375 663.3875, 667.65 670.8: -0.06 nm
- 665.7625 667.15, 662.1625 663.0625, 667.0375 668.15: 0.01 nm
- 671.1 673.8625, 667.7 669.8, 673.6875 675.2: -0.01 nm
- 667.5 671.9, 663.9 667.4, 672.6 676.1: -0.16 nm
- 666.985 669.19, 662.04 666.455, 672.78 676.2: -0.22 nm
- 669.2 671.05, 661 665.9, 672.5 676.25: -0.08 nm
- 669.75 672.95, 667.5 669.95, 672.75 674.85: -0.04 nm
